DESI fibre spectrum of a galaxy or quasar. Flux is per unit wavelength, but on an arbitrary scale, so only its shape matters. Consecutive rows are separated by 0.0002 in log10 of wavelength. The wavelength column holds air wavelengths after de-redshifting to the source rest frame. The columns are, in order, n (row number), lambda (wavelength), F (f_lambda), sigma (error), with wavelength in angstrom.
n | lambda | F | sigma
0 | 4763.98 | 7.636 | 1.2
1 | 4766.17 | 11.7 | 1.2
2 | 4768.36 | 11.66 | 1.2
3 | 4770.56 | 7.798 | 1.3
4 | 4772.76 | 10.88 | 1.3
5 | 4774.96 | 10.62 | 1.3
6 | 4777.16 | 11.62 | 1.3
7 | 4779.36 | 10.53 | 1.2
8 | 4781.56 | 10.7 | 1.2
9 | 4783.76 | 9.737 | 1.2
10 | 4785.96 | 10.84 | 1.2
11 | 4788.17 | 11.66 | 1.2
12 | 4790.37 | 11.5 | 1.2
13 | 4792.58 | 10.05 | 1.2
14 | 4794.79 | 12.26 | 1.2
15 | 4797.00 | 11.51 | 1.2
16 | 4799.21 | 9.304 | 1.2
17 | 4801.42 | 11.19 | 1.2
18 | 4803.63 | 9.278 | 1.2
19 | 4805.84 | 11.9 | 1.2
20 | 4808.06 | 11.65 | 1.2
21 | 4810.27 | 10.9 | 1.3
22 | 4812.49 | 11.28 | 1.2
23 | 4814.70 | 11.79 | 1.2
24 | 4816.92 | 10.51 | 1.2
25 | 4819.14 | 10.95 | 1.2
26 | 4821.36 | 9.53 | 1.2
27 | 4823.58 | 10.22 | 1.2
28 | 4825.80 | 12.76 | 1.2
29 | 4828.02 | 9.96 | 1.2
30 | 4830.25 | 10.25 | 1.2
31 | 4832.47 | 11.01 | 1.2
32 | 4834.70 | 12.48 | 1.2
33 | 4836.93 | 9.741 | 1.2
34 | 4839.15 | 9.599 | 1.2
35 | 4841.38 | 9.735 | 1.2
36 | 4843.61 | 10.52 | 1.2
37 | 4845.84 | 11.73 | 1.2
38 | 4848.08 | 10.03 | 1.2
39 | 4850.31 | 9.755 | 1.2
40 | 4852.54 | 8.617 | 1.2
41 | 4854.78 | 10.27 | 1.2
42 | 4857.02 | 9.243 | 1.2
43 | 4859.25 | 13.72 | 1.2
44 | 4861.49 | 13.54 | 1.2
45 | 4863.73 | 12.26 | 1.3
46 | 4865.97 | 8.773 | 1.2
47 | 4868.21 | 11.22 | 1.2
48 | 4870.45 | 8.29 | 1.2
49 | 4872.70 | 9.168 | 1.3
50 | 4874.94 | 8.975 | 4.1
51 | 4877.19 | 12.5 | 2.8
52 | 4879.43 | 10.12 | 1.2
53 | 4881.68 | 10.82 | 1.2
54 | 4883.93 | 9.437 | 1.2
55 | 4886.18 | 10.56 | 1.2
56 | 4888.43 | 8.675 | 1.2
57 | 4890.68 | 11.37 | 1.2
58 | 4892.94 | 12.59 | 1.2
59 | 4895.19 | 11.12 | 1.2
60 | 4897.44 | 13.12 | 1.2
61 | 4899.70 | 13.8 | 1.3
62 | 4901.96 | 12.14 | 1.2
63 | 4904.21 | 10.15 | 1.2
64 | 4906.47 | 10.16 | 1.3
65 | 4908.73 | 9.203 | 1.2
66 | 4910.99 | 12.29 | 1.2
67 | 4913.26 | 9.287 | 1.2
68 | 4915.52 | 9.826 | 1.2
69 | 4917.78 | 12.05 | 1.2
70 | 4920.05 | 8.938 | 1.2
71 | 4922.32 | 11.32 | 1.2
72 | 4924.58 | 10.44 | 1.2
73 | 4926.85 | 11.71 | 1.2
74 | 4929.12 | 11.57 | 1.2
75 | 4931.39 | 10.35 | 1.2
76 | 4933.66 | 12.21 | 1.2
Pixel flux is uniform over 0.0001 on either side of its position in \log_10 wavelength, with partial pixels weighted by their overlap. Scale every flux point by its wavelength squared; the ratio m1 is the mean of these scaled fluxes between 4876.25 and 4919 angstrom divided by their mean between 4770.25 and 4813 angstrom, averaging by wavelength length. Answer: 1.06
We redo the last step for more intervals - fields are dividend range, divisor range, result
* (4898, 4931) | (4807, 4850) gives 1.05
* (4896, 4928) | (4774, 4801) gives 1.07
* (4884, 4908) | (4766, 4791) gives 1.10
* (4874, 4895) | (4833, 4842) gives 1.03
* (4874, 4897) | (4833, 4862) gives 1.02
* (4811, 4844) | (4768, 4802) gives 1.02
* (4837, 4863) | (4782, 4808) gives 1.00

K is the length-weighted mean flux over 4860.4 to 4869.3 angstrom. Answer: 11.4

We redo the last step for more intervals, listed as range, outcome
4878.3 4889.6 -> 9.94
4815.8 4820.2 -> 10.7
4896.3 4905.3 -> 12.3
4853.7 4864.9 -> 11.8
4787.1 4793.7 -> 11.1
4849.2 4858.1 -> 9.47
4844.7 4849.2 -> 10.9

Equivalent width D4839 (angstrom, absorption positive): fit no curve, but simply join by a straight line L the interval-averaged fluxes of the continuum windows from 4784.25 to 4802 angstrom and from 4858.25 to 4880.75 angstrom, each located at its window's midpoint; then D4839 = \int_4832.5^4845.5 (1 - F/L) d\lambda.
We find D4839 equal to 0.42 angstrom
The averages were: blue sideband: 11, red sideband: 10.8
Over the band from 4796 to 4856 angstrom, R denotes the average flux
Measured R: 10.6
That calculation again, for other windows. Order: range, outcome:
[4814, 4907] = 10.7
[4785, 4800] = 11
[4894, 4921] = 11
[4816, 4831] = 10.6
